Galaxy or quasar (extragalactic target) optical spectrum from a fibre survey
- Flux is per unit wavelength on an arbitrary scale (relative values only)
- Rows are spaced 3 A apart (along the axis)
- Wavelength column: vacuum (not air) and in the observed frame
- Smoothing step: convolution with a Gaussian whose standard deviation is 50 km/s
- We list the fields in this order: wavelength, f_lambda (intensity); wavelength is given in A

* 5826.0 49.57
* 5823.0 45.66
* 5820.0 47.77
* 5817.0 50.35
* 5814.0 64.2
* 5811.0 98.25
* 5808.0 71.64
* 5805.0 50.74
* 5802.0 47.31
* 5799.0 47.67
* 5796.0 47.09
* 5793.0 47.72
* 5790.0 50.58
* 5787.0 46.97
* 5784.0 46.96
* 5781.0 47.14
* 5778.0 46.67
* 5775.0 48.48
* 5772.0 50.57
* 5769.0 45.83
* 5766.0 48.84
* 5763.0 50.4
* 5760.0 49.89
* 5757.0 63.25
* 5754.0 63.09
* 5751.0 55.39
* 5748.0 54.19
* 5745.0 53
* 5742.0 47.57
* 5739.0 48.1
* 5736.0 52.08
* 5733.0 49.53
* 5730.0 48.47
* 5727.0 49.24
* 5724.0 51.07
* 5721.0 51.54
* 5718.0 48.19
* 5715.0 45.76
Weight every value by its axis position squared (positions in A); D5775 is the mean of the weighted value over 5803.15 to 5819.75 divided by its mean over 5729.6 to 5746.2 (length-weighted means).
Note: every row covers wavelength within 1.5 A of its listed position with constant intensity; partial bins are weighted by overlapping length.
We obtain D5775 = 1.34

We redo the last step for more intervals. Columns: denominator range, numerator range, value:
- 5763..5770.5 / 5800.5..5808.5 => 1.16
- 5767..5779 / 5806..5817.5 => 1.52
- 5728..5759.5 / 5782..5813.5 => 1.06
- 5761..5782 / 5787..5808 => 1.05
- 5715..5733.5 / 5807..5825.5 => 1.30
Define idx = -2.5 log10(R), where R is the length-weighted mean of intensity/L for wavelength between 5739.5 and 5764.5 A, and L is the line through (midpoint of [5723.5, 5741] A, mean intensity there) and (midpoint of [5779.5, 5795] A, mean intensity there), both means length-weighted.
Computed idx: -0.11 mag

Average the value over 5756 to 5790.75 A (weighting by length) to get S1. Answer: 49.4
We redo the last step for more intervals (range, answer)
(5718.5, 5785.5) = 50.9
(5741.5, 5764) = 55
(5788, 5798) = 48.3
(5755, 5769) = 52.7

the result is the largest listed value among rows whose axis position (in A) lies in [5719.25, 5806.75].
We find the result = 63.25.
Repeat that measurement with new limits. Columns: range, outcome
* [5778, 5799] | 50.58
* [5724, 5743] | 52.08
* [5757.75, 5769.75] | 50.4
